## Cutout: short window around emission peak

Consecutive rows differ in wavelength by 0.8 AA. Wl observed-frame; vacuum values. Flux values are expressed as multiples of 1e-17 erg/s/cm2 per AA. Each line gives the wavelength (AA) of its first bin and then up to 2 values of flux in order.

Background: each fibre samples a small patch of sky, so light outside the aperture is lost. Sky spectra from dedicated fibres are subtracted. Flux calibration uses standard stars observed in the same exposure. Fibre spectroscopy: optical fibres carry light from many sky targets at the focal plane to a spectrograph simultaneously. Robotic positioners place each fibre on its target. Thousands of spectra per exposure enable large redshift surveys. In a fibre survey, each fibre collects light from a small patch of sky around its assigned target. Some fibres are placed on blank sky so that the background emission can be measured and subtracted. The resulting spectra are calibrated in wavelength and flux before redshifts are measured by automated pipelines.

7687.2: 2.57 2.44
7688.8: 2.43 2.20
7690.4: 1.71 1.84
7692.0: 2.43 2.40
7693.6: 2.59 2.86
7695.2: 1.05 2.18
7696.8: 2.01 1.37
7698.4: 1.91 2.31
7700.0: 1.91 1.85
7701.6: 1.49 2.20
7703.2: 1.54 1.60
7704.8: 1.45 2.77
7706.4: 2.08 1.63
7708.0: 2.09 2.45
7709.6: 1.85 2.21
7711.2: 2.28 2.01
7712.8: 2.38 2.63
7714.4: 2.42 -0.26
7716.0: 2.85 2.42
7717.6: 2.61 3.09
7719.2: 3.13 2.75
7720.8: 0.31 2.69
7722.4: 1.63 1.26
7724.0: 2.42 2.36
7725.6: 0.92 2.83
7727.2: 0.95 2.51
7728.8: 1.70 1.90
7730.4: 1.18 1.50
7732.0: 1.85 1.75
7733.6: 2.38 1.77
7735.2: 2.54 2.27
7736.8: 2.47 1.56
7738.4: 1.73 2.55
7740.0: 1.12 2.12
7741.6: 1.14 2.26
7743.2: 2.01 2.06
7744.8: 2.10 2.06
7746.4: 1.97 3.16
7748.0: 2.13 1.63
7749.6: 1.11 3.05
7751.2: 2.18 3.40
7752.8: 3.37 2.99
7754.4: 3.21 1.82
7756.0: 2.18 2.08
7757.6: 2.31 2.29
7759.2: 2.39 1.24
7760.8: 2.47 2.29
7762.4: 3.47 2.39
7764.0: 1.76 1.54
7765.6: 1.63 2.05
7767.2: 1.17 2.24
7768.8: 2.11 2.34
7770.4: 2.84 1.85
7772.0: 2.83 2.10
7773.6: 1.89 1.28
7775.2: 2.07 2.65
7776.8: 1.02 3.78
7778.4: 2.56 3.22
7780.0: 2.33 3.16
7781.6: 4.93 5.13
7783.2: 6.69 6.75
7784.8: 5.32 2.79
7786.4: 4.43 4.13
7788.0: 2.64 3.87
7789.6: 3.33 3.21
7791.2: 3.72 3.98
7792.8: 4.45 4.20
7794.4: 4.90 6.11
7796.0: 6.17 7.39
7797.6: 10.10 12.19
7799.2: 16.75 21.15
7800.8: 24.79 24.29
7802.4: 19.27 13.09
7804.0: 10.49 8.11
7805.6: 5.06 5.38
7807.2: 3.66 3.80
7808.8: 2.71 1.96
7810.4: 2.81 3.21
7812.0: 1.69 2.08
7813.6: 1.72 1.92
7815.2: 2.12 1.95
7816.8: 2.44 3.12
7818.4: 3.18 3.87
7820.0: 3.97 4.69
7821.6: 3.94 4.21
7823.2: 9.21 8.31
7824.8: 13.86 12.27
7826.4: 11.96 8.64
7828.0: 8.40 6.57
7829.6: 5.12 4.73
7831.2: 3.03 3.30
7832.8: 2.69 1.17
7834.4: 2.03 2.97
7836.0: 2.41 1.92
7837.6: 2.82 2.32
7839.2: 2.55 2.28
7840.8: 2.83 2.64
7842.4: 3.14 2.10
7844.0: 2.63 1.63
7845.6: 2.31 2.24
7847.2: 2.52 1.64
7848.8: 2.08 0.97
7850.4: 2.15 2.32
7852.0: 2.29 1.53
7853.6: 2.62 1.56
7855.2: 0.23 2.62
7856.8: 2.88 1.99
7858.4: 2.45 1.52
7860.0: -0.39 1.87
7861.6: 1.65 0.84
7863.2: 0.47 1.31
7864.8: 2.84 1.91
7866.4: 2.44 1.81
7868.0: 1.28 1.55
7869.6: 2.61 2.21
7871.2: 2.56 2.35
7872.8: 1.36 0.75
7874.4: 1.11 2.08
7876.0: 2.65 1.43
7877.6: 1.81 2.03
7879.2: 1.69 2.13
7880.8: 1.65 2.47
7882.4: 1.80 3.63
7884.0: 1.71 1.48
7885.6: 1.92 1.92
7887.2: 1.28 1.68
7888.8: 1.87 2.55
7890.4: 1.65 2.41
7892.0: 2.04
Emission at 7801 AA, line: H-alpha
